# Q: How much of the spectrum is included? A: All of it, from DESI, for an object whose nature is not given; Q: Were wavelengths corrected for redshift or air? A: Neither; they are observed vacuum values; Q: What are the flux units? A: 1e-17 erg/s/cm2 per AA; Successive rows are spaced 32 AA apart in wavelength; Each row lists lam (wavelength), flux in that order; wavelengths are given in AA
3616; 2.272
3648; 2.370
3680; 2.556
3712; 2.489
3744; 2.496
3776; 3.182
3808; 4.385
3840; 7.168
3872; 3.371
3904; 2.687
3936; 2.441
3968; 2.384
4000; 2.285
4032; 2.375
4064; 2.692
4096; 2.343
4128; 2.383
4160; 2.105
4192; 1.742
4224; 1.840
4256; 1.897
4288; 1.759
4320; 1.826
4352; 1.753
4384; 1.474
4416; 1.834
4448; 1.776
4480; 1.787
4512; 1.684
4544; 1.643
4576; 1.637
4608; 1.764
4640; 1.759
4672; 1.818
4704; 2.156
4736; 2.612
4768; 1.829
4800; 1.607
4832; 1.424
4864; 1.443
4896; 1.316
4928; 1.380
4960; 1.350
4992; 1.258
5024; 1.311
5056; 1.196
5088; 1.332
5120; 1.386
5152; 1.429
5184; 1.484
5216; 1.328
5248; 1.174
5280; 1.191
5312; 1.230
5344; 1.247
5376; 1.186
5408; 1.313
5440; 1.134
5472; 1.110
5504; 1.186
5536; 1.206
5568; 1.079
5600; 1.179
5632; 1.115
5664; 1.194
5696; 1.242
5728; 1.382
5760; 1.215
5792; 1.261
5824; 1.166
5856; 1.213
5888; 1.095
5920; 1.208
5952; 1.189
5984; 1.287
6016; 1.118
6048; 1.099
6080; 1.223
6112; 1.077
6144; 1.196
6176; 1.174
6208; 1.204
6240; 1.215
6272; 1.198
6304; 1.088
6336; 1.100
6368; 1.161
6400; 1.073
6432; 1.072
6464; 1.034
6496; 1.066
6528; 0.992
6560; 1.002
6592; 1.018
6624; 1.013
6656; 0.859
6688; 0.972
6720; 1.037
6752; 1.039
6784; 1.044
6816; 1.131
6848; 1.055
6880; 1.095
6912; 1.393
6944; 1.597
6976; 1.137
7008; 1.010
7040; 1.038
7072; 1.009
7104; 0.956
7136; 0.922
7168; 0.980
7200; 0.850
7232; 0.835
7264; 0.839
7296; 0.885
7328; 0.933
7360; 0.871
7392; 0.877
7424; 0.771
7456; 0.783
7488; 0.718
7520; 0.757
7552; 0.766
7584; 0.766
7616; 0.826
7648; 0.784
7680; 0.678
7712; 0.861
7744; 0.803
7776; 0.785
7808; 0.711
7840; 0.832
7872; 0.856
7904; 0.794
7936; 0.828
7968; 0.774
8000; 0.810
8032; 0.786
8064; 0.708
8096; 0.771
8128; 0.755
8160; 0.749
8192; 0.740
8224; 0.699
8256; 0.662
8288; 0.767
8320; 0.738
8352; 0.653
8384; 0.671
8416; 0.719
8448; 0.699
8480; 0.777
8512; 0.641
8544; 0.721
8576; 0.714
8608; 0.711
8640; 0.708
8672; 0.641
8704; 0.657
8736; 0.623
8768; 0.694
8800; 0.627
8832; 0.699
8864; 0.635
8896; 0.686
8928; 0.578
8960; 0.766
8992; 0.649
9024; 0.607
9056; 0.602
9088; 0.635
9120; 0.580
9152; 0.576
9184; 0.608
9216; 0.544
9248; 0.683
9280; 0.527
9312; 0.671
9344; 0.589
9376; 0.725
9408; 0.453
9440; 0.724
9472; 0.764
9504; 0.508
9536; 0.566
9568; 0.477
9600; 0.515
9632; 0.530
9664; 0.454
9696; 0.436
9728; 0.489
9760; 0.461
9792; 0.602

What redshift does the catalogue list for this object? 1.479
